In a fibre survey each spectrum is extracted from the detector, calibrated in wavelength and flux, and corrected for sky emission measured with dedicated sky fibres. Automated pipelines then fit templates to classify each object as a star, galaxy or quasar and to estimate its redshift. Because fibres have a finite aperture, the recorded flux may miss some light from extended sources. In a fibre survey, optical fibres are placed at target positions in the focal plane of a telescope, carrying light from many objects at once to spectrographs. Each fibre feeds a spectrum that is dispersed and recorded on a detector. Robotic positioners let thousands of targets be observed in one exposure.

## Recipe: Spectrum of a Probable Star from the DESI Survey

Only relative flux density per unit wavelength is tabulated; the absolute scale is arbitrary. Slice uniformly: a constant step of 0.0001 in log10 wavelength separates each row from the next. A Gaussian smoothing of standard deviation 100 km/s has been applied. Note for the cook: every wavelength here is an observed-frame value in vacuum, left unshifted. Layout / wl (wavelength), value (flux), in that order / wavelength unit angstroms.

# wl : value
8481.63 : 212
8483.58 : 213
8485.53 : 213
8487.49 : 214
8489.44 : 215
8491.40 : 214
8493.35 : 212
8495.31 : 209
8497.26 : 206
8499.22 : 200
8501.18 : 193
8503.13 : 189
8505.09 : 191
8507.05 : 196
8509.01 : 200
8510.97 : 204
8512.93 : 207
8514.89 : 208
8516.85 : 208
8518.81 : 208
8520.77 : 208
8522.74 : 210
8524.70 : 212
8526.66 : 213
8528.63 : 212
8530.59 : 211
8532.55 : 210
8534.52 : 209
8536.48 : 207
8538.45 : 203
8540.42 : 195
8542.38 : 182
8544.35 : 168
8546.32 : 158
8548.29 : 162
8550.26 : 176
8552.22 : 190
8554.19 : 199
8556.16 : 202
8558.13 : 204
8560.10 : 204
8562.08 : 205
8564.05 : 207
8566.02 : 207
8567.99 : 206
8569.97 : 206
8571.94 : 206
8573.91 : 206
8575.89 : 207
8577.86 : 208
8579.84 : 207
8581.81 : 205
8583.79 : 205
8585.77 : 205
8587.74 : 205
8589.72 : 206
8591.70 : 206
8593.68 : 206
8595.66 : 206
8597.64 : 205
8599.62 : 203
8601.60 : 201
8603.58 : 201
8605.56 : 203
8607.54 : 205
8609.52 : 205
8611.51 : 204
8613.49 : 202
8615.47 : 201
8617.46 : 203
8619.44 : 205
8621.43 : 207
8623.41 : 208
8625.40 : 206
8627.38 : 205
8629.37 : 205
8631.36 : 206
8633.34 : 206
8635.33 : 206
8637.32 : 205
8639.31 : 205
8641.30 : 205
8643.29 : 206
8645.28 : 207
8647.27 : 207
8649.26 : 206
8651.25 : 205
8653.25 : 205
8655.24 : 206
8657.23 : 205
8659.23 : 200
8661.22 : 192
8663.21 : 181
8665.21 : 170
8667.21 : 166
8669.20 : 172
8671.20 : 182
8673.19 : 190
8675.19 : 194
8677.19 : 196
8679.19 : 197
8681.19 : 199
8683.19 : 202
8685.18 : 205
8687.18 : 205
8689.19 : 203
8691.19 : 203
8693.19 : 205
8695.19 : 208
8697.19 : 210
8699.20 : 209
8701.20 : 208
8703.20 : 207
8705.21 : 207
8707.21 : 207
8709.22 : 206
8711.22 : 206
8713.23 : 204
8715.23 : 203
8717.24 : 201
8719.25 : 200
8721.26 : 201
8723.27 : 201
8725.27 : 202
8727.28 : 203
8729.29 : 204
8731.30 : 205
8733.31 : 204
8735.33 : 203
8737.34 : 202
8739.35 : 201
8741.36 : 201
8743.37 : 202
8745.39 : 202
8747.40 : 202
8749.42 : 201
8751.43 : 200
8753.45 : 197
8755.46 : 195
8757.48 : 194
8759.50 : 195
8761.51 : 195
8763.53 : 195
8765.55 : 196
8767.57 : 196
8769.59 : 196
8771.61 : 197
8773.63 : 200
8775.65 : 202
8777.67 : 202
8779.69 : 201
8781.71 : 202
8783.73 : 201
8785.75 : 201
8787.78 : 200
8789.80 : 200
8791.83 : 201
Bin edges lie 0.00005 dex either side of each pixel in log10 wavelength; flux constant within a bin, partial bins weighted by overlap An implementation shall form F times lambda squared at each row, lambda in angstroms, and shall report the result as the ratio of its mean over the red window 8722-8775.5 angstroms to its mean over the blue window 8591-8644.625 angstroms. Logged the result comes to 1.0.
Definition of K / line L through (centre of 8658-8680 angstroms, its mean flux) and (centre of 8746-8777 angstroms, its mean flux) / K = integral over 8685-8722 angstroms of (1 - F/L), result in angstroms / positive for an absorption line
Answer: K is -2.96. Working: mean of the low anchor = 186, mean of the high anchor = 198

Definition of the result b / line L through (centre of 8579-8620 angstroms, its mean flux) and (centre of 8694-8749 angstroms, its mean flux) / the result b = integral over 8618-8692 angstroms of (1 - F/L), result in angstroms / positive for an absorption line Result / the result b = 1.8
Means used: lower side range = 204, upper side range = 204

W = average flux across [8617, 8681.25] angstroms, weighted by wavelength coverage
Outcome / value 199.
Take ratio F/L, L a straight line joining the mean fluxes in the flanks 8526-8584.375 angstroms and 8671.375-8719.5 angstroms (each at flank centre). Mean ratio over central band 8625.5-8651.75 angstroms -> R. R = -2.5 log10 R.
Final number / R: -0.024 mag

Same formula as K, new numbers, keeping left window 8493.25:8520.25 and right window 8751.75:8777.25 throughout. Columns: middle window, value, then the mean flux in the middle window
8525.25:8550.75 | 1.01 angstroms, 193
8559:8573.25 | -0.36 angstroms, 206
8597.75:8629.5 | -0.67 angstroms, 204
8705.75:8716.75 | -0.41 angstroms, 205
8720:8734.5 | -0.39 angstroms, 203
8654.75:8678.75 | 1.33 angstroms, 188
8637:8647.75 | -0.36 angstroms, 206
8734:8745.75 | -0.28 angstroms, 202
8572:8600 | -0.75 angstroms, 206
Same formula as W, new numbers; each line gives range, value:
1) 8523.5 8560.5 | 196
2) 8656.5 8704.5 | 196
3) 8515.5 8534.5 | 210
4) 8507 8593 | 201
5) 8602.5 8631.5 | 204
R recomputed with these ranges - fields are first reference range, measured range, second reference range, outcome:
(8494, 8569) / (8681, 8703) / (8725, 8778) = -0.03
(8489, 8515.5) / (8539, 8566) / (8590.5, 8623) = 0.08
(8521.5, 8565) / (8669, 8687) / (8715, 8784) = 0.02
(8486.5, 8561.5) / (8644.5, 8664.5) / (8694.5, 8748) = 0.01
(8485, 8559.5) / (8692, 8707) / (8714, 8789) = -0.04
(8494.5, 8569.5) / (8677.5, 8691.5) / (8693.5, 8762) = 0.00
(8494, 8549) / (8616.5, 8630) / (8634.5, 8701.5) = -0.04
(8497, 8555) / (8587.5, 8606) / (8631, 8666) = -0.02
